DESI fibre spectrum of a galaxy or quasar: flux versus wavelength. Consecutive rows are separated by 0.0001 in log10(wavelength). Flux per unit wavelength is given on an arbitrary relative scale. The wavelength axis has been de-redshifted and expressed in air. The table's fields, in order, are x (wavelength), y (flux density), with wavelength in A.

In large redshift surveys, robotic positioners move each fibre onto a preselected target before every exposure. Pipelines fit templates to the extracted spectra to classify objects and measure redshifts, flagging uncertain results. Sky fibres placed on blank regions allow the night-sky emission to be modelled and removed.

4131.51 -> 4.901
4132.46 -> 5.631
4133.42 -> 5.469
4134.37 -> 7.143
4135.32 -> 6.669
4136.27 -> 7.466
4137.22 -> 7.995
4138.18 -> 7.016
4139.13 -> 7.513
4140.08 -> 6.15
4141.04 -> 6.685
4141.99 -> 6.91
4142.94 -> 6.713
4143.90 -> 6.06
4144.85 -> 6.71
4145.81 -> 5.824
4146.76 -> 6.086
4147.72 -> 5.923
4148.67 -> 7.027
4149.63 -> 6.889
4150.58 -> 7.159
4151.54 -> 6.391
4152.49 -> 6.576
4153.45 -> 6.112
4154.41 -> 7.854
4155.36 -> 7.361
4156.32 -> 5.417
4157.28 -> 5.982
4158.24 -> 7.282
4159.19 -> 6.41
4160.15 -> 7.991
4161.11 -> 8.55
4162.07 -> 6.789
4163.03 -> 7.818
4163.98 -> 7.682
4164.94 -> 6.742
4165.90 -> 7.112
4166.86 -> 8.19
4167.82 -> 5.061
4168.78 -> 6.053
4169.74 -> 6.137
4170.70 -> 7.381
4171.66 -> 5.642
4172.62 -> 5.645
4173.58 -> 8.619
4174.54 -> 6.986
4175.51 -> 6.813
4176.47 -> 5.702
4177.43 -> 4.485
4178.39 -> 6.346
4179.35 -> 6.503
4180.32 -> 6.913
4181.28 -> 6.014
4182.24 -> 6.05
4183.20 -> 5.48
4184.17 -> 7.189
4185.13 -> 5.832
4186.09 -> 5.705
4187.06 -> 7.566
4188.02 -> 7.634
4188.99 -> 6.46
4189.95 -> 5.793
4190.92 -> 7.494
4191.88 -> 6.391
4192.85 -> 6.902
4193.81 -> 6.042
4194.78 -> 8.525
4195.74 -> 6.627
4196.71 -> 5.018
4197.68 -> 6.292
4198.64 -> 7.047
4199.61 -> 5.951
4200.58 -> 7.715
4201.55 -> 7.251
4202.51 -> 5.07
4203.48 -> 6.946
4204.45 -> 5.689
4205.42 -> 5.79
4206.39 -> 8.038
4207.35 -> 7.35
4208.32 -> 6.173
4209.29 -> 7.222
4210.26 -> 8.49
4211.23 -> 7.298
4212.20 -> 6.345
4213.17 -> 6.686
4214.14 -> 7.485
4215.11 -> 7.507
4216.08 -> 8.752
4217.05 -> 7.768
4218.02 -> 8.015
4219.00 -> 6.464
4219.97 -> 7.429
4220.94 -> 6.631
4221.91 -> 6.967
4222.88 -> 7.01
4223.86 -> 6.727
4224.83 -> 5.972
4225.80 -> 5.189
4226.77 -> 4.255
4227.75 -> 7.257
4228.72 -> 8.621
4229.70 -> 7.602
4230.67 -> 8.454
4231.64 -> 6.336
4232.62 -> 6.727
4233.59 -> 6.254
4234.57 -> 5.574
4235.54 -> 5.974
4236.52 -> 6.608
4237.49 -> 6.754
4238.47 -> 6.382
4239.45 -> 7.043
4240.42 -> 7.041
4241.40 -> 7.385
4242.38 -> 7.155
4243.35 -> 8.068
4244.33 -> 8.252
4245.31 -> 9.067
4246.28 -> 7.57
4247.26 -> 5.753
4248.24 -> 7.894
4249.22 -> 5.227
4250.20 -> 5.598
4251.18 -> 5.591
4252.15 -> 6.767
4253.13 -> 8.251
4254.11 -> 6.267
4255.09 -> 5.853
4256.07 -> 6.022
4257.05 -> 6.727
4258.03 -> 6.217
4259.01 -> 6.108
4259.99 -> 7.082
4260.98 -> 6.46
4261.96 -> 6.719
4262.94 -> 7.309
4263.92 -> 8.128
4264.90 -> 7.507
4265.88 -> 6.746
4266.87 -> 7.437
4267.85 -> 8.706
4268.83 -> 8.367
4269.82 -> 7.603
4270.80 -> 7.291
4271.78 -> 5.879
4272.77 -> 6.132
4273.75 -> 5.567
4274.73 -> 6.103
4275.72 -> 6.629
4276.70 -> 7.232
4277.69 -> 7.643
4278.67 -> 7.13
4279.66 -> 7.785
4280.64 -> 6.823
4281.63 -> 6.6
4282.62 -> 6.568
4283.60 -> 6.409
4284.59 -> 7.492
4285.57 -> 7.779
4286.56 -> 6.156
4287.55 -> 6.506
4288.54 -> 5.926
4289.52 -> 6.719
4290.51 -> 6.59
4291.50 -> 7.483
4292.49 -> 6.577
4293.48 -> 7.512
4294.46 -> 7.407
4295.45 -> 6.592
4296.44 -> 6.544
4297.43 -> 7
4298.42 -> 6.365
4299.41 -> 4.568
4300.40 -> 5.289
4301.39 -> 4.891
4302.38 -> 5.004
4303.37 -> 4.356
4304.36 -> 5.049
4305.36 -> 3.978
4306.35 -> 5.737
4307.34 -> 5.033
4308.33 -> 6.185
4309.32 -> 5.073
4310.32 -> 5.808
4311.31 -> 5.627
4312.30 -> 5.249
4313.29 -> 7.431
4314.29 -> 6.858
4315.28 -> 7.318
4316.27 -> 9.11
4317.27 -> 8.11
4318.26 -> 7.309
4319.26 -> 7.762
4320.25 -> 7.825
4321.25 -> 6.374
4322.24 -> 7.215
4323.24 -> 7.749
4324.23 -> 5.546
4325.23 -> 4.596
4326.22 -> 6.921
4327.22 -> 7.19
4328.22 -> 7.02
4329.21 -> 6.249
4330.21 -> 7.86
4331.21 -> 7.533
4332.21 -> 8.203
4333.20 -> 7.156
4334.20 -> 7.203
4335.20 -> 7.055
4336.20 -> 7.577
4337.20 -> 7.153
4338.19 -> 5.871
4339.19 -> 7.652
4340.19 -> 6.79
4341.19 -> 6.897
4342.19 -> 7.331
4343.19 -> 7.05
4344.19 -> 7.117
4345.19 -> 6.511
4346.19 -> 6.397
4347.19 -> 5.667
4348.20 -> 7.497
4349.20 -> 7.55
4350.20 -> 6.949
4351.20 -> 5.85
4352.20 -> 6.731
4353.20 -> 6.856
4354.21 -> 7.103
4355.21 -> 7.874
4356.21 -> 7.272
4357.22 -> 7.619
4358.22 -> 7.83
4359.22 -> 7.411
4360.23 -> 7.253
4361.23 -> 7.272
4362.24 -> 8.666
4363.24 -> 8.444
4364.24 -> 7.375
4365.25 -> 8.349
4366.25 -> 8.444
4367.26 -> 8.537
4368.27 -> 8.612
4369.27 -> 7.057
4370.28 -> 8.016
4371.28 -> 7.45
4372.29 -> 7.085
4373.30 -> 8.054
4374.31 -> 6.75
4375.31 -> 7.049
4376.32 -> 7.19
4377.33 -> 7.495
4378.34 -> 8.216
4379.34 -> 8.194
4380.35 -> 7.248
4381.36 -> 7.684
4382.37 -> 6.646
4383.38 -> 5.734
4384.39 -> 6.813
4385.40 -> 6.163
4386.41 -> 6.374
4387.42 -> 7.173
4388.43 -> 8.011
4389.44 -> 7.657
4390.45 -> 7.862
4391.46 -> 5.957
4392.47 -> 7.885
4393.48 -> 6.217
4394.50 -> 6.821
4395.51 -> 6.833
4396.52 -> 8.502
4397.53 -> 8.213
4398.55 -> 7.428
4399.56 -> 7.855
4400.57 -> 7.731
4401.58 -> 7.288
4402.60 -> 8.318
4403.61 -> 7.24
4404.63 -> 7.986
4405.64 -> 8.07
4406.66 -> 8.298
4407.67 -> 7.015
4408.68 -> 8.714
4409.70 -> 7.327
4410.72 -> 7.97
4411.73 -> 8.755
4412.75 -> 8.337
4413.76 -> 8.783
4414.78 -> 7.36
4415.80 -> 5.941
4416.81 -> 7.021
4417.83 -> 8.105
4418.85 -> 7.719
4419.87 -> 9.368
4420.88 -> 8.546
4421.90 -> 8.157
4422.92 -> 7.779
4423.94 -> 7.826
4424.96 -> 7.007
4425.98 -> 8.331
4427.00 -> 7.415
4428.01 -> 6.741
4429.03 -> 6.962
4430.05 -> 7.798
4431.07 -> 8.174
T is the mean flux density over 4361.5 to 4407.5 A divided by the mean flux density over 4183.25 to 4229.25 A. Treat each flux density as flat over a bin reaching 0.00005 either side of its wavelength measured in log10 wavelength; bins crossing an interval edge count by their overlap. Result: 1.11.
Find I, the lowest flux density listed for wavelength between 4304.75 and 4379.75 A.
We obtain 3.978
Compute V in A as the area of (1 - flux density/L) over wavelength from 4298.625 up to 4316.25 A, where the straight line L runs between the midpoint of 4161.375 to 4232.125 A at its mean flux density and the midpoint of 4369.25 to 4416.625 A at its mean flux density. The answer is 3.8 A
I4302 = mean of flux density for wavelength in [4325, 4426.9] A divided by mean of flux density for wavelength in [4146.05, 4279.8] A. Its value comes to 1.1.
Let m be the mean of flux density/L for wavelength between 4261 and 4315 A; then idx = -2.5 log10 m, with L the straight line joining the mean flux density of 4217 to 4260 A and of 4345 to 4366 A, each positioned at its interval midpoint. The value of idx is 0.08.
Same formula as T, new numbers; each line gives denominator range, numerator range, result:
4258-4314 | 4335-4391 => 1.12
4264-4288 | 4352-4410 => 1.07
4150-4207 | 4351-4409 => 1.13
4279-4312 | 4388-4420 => 1.25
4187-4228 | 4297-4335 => 0.94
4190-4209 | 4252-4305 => 1.00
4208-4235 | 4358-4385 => 1.09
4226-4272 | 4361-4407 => 1.09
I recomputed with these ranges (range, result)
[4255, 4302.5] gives 4.568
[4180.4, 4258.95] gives 4.255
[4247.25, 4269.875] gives 5.227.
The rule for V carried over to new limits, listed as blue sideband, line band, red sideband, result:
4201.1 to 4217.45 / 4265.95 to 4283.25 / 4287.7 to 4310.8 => -2.21 A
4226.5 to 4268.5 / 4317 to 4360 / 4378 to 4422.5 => 1.53 A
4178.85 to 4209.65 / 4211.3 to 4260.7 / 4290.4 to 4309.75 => -4.41 A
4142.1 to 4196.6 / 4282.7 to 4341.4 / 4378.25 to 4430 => 5.05 A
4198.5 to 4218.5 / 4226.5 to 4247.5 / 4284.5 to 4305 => -0.78 A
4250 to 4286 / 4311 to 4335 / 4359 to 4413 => 0.46 A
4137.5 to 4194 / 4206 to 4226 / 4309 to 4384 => -1.02 A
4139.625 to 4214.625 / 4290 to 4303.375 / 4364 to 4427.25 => 1.79 A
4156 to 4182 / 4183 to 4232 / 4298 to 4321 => -2.47 A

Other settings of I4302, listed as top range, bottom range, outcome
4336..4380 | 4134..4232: 1.09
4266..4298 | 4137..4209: 1.04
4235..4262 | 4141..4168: 0.99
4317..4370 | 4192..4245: 1.05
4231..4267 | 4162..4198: 1.04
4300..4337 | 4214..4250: 0.93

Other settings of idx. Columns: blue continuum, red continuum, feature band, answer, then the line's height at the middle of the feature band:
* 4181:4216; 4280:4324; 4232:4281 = -0.05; 6.57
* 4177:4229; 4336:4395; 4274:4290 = 0.02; 6.97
